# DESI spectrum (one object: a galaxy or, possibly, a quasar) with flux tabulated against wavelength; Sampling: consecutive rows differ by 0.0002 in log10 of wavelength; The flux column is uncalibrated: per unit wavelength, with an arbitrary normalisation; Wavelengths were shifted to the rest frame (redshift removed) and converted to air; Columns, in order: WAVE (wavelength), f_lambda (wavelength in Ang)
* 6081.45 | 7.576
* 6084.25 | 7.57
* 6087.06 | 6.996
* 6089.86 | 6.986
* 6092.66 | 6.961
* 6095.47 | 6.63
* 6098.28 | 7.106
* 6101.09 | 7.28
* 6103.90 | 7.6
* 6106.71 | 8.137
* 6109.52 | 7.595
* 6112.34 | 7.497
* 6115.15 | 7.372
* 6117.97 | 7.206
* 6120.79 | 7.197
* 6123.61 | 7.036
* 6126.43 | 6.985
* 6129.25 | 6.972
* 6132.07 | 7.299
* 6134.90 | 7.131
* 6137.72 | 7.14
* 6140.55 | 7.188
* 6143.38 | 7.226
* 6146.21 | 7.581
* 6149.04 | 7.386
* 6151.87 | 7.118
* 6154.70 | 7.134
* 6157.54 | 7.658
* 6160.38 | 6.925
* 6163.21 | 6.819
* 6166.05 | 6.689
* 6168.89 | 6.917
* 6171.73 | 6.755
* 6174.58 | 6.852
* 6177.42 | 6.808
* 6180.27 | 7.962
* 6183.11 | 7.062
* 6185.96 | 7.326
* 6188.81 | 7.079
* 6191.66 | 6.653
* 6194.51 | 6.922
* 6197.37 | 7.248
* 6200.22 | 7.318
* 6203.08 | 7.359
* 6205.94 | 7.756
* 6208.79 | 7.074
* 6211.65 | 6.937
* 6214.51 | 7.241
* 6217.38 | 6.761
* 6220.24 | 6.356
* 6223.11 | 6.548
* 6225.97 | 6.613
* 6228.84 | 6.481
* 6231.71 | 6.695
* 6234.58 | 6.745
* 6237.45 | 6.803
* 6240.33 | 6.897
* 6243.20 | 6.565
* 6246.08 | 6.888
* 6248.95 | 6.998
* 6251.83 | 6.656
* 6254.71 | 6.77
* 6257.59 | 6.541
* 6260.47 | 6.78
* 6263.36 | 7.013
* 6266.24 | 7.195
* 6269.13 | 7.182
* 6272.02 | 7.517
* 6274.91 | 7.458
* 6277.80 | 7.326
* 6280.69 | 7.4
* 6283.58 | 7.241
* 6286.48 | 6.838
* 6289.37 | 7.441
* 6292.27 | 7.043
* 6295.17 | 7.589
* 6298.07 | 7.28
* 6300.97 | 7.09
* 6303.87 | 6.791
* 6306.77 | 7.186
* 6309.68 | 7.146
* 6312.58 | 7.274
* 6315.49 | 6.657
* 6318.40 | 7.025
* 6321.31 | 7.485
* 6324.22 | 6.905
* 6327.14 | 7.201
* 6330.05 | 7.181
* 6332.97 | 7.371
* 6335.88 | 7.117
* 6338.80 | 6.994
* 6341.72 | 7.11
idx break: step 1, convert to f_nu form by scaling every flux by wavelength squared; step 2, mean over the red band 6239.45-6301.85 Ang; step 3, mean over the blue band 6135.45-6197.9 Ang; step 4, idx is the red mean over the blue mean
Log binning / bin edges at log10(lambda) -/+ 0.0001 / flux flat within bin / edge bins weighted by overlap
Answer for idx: 1.03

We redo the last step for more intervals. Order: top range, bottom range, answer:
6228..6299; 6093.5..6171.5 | 1.02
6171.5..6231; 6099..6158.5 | 0.98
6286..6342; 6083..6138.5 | 1.05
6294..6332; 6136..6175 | 1.06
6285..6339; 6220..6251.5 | 1.09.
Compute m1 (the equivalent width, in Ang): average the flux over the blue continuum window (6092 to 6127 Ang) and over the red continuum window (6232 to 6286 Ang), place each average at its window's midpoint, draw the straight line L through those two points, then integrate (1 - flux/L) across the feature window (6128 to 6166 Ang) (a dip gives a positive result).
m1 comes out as 0.2 Ang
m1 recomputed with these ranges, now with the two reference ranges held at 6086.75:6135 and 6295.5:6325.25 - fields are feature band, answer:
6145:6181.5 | 0.4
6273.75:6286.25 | -0.3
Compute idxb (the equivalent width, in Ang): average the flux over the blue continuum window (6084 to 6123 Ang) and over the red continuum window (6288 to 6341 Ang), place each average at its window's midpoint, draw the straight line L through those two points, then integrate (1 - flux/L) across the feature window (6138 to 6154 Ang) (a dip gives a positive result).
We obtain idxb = -0.1 Ang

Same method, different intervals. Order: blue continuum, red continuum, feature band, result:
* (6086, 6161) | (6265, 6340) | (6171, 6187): 0.19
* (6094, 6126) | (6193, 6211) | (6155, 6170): 0.56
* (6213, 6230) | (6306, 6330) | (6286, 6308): -0.49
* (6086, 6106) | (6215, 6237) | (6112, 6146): -0.95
